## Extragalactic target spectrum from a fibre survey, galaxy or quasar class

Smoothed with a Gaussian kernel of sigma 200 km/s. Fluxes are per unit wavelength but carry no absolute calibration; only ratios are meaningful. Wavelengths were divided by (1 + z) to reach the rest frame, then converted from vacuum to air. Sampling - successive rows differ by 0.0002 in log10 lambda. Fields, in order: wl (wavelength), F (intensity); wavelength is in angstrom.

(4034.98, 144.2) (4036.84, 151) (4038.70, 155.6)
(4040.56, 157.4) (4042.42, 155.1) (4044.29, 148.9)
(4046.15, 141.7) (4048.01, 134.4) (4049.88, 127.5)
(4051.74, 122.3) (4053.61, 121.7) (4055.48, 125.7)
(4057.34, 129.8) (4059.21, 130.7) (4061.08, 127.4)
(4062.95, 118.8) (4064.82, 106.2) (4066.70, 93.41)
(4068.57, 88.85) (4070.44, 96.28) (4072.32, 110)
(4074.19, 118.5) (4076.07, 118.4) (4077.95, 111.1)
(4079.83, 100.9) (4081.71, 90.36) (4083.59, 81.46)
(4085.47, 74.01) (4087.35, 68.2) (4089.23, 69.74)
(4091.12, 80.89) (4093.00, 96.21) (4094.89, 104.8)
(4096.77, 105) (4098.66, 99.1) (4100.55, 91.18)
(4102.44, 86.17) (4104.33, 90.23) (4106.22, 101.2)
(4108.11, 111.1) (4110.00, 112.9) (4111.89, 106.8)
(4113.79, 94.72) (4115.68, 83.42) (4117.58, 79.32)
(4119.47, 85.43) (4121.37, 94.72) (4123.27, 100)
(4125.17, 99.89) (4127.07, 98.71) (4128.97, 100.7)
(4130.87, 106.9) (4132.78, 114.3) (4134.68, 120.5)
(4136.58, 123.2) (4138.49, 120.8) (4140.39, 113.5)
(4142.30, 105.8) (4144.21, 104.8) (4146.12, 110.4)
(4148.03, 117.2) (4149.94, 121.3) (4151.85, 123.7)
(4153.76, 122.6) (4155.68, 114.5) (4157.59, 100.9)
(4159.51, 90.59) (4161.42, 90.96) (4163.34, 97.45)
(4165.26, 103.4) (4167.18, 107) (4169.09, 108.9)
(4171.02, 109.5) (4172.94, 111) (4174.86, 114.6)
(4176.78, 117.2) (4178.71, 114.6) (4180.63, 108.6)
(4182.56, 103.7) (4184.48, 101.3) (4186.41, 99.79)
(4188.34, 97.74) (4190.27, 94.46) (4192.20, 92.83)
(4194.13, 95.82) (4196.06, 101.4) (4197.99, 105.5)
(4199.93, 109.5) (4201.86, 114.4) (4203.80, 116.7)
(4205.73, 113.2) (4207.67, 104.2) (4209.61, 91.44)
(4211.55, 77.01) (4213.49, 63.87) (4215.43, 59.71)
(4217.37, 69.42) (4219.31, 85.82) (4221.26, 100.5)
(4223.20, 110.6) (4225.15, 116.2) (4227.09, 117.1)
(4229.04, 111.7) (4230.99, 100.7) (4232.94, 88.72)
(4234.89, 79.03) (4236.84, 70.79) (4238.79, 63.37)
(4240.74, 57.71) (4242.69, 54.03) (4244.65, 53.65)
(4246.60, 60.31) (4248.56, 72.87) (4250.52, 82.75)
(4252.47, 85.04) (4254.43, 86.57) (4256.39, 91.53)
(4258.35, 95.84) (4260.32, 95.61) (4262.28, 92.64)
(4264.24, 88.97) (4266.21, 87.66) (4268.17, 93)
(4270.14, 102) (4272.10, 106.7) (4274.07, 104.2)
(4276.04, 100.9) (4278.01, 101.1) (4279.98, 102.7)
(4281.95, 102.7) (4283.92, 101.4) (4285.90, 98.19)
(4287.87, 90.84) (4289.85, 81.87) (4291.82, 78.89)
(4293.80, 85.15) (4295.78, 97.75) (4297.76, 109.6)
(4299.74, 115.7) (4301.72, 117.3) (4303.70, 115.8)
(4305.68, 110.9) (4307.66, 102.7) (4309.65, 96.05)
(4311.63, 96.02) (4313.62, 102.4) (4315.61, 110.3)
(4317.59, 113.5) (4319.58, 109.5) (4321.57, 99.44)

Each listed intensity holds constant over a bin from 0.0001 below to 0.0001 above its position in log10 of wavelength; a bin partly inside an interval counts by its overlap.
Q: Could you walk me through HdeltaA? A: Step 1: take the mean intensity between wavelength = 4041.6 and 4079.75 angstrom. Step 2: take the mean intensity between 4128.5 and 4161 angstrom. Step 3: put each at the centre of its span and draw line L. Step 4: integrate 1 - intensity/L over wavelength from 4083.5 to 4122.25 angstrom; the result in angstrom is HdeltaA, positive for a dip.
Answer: 8.3 angstrom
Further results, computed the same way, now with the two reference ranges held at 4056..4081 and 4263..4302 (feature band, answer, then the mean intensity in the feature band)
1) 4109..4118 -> 1.0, 96.5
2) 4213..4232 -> 1.4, 94.3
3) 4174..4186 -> -0.6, 109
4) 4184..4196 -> 0.8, 97.1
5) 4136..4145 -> -0.5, 113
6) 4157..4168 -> 0.8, 98.1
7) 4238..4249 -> 4.5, 59.7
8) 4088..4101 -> 2.1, 91.9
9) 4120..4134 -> 0.8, 102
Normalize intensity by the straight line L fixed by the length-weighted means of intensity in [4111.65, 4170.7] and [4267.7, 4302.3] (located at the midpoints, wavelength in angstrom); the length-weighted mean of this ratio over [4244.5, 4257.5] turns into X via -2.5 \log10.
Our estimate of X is 0.281 mag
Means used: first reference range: 105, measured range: 77.8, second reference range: 99.3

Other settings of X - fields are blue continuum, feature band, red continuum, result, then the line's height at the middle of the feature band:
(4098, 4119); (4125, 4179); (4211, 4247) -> -0.210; 90.6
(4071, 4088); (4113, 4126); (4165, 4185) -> 0.130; 102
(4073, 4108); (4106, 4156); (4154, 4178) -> -0.066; 101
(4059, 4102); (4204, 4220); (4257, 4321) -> 0.176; 99.6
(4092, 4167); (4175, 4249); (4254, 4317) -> 0.101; 101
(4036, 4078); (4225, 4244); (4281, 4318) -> 0.272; 108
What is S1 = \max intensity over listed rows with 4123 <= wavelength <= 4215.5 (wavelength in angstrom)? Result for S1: 123.7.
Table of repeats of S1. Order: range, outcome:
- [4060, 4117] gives 127.4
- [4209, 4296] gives 117.1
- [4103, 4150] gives 123.2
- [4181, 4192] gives 103.7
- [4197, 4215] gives 116.7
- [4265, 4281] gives 106.7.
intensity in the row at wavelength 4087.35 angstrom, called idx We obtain 68.2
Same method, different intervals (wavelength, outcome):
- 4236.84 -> 70.79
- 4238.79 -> 63.37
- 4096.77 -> 105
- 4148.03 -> 117.2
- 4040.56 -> 157.4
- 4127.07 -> 98.71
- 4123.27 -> 100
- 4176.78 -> 117.2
